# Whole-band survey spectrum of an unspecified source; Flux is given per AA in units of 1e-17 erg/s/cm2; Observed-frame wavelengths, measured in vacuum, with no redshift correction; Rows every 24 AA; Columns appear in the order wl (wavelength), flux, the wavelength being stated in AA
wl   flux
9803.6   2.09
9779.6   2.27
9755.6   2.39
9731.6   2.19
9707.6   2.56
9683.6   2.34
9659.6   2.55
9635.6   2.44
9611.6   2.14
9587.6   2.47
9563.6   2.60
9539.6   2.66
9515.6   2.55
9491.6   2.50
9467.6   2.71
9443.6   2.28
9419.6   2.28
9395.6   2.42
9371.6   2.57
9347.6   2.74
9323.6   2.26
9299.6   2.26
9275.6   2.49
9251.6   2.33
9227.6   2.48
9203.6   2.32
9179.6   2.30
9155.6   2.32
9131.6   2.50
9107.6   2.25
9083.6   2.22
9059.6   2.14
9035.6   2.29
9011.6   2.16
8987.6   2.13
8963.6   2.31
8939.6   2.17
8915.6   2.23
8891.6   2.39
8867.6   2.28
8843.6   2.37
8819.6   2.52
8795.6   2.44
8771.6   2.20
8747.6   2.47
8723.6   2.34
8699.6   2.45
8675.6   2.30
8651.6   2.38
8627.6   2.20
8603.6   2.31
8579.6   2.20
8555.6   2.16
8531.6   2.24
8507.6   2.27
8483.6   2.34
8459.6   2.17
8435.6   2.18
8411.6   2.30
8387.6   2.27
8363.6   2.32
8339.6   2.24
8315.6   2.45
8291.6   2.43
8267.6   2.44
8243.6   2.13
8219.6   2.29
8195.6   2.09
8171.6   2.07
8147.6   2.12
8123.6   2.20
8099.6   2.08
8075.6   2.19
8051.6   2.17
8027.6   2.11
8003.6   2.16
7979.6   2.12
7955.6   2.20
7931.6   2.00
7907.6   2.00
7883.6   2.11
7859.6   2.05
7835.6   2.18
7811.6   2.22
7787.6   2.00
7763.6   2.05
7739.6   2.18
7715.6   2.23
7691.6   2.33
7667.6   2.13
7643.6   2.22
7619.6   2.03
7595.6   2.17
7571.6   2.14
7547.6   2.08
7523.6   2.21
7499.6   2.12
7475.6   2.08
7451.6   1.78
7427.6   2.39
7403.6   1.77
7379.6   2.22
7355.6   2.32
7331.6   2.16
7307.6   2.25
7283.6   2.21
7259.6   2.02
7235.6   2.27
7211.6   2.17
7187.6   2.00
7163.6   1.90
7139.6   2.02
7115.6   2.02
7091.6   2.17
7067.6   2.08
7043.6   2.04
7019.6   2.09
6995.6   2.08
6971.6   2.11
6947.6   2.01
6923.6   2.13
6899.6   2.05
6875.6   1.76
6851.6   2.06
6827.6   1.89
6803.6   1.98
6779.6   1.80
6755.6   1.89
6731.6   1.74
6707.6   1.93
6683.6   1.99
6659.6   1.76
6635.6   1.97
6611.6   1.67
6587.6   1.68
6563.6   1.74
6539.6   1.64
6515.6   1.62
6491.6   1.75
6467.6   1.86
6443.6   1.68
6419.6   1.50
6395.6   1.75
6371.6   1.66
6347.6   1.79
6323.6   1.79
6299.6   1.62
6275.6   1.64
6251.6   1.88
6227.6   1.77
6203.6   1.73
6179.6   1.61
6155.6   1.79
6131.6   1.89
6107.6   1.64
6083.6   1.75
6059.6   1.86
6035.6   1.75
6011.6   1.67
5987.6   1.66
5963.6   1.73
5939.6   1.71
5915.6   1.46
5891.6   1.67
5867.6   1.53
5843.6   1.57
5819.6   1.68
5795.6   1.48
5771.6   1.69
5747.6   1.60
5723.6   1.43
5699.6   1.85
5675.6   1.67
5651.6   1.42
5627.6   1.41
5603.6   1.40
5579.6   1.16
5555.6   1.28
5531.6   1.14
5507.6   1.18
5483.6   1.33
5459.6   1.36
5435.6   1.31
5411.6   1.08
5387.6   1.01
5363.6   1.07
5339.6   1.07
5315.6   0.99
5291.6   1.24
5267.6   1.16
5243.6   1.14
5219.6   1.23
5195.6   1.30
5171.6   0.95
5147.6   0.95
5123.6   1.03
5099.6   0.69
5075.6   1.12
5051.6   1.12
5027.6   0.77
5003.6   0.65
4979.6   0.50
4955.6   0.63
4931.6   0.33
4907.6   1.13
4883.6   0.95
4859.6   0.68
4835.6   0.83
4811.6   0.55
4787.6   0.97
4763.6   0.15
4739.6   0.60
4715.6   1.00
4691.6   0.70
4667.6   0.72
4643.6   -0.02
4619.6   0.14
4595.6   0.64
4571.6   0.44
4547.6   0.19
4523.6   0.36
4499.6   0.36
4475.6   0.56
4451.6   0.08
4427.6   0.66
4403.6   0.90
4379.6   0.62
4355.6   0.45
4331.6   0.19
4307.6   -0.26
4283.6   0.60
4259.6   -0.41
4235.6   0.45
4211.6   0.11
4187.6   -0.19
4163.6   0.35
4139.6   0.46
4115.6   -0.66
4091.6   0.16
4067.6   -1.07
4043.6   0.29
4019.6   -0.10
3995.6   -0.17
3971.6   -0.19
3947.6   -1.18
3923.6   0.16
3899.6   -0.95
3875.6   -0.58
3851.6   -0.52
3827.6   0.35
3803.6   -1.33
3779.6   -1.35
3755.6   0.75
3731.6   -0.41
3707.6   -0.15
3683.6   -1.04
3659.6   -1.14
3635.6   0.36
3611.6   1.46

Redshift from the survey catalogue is 0.26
